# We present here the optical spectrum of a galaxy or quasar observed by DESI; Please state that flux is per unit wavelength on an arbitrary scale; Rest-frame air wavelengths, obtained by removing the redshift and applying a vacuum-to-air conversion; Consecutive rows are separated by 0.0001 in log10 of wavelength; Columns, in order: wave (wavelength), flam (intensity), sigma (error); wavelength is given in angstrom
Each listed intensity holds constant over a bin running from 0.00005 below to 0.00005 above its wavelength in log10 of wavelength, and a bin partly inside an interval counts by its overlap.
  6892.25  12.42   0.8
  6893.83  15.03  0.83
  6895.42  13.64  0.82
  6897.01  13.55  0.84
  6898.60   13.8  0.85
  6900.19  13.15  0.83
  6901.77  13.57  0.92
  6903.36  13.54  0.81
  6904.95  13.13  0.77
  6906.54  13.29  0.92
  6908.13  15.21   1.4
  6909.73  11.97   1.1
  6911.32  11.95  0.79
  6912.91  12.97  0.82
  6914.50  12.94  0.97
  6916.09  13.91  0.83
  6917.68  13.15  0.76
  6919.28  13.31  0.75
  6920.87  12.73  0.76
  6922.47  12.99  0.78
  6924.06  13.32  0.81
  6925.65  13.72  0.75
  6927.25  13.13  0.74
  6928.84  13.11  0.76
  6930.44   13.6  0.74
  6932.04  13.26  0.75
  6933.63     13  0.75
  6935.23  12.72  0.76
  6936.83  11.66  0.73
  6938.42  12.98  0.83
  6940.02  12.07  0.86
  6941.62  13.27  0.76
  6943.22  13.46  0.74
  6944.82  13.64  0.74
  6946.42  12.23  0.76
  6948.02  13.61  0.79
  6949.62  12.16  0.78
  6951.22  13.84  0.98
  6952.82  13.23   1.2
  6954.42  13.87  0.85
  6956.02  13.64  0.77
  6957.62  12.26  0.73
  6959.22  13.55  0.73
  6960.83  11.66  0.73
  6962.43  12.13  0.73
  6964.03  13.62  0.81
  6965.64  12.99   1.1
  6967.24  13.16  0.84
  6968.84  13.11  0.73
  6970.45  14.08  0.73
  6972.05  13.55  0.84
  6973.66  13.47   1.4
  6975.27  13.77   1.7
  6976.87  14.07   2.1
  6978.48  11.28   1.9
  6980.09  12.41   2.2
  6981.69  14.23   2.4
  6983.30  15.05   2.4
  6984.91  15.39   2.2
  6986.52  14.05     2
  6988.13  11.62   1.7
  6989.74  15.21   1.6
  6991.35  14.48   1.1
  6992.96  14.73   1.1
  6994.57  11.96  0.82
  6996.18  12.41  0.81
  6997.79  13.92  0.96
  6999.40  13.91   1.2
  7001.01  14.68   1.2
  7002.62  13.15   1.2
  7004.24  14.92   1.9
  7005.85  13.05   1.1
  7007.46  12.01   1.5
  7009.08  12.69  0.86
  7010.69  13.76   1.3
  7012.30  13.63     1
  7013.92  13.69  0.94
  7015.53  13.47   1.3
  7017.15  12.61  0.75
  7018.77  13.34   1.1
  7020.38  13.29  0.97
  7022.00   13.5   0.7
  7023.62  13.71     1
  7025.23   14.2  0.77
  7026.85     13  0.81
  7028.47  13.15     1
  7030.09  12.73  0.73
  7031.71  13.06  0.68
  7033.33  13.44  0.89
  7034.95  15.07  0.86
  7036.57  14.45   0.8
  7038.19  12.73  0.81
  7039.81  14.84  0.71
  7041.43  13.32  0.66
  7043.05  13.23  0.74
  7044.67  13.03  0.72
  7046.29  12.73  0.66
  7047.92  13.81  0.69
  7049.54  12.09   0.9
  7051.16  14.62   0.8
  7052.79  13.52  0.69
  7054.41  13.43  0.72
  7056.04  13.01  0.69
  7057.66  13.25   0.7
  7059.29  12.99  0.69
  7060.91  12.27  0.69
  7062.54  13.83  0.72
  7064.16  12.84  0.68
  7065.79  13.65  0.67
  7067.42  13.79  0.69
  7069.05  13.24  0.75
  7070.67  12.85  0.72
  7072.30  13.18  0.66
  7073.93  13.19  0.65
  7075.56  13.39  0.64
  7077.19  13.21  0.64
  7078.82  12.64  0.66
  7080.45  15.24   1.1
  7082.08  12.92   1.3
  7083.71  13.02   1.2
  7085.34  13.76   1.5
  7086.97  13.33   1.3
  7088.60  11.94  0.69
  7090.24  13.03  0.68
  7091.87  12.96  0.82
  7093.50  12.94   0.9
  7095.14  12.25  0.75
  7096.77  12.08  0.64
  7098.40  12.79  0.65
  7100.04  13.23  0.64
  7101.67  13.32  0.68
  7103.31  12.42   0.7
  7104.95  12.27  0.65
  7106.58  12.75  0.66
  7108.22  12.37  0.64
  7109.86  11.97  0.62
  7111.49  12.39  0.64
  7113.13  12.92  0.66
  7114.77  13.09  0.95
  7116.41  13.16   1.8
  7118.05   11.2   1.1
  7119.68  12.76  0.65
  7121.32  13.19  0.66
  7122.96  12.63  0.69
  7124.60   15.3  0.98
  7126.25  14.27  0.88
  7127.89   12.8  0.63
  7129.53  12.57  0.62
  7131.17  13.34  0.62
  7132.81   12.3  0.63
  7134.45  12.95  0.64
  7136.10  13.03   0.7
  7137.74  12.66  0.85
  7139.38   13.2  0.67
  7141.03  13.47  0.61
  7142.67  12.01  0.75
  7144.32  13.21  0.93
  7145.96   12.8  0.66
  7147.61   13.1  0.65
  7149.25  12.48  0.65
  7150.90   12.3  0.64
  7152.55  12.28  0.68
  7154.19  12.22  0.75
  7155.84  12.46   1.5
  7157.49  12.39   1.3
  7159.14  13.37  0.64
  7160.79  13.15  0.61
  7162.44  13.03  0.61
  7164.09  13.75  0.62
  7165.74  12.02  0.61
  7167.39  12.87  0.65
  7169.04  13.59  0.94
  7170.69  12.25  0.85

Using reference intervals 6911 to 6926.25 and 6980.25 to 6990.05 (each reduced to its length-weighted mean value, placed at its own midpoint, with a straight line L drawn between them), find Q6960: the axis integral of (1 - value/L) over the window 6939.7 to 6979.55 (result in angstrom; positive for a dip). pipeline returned 1.8 angstrom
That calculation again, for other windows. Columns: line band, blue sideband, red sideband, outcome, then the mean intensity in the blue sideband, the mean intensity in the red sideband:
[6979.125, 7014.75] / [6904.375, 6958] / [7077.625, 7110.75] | -1.81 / 13.1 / 12.9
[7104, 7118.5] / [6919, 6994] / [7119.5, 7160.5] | 0.55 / 13.3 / 12.9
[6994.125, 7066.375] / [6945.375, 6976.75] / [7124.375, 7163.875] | -1.67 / 13.2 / 12.9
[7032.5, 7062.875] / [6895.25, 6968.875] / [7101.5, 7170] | -1.15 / 13.1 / 12.8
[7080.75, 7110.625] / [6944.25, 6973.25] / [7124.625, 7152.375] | 0.49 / 13.1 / 13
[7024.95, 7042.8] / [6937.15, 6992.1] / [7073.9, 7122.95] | -0.73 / 13.3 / 12.8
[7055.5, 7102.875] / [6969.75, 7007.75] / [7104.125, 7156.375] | 0.03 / 13.7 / 12.8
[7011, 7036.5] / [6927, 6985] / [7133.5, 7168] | -0.89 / 13.2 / 12.8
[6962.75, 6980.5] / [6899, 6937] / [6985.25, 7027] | 0.23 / 13.2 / 13.5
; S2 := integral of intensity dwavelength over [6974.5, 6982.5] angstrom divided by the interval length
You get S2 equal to 13.2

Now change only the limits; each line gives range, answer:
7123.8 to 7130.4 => 13.7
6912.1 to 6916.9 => 13.3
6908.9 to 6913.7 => 12.3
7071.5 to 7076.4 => 13.2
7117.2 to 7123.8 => 12.5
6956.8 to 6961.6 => 12.5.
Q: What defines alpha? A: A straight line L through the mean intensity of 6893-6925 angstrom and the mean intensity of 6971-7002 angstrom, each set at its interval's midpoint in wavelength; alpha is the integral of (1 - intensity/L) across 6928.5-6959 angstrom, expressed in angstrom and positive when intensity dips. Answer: 1.1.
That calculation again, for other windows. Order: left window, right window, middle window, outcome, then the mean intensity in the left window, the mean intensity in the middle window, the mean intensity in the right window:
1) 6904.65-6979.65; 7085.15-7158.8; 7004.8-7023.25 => -0.4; 13.1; 13.2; 12.8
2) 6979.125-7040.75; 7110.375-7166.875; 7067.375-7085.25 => -0.1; 13.6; 13.3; 12.9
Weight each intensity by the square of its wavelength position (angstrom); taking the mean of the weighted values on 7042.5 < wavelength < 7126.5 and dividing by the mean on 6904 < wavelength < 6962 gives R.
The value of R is 1.04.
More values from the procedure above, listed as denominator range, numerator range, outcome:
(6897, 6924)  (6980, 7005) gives 1.08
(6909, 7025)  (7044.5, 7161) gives 1.02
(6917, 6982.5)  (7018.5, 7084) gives 1.05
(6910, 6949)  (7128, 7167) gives 1.05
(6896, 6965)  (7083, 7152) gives 1.03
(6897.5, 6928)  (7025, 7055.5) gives 1.05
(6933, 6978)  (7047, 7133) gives 1.04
